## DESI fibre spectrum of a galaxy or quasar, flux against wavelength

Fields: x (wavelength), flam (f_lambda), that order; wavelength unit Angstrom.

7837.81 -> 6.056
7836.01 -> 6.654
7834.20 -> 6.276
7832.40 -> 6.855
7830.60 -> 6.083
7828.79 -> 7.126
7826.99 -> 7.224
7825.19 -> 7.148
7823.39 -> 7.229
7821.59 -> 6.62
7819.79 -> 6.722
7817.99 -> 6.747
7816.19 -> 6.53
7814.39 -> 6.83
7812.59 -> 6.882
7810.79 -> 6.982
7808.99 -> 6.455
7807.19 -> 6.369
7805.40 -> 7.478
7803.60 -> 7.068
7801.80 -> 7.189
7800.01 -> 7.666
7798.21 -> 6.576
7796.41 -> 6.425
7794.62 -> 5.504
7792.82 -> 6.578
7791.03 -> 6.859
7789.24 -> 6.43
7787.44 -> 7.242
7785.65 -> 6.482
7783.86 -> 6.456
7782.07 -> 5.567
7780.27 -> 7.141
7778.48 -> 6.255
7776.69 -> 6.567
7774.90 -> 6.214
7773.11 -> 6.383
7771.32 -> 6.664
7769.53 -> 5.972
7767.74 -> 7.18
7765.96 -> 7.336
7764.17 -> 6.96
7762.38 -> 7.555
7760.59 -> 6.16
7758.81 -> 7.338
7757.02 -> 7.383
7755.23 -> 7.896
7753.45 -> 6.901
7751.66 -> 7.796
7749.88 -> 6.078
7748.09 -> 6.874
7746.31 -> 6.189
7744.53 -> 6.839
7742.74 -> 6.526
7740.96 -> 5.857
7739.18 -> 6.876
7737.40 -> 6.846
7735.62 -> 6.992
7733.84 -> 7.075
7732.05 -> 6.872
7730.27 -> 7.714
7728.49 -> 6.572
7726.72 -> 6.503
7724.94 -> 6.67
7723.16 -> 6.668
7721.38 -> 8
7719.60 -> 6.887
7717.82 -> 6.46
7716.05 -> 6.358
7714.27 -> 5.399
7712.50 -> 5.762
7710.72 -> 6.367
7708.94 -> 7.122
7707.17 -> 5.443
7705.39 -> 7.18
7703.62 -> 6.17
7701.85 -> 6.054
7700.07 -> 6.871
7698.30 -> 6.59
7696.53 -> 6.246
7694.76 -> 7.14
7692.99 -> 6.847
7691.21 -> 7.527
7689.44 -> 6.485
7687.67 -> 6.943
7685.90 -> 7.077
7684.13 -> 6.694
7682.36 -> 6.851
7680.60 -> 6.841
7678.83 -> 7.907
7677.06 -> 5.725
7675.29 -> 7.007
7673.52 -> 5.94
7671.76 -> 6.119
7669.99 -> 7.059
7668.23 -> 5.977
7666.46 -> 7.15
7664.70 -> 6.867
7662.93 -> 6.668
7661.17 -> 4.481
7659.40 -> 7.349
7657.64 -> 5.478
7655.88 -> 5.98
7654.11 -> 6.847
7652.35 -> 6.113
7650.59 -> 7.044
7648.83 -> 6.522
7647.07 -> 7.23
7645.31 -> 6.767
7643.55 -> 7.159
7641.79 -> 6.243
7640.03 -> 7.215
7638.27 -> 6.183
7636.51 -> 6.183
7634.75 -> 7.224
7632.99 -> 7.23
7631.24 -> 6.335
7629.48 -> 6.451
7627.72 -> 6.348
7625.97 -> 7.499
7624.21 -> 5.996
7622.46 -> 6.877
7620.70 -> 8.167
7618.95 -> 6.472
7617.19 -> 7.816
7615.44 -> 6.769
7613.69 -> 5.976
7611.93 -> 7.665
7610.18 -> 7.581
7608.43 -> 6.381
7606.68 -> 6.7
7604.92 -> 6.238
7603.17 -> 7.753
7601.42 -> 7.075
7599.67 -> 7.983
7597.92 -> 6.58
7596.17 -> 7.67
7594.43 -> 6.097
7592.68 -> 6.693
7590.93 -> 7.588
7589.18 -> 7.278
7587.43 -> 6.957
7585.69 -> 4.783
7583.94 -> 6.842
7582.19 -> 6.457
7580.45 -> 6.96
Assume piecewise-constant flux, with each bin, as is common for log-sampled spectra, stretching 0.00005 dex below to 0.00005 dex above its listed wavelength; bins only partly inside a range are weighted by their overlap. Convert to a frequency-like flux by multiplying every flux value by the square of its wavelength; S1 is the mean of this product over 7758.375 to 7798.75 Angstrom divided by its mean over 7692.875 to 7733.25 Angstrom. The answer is 1.02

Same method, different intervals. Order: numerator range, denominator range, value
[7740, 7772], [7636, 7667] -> 1.08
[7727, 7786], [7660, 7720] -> 1.05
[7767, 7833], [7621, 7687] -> 1.05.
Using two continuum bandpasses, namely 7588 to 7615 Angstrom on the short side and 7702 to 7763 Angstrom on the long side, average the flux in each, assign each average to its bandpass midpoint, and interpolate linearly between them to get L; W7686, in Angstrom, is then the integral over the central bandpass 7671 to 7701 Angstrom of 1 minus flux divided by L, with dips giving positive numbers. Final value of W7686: 0.3 Angstrom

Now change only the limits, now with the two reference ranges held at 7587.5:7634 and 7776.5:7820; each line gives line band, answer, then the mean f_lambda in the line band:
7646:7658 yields 0.7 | 6.51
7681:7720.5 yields 1.5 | 6.57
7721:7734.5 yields -0.4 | 6.97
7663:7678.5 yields 0.8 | 6.54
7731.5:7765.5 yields -0.7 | 6.9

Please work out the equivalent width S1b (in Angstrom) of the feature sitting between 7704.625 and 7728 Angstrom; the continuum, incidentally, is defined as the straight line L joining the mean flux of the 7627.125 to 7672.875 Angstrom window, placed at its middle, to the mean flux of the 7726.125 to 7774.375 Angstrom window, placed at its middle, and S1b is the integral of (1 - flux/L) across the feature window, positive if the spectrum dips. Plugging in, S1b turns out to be 0.8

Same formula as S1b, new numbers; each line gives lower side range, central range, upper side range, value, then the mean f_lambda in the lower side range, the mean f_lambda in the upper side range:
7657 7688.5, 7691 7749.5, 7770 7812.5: -0.36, 6.57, 6.63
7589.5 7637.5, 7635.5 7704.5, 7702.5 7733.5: 1.54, 6.94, 6.6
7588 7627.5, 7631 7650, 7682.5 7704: 0.39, 7.03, 6.74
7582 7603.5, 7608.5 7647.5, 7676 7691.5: 0.12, 6.9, 6.87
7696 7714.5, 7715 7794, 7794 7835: -2.86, 6.32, 6.79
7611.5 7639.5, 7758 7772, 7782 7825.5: -0.29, 6.81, 6.74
